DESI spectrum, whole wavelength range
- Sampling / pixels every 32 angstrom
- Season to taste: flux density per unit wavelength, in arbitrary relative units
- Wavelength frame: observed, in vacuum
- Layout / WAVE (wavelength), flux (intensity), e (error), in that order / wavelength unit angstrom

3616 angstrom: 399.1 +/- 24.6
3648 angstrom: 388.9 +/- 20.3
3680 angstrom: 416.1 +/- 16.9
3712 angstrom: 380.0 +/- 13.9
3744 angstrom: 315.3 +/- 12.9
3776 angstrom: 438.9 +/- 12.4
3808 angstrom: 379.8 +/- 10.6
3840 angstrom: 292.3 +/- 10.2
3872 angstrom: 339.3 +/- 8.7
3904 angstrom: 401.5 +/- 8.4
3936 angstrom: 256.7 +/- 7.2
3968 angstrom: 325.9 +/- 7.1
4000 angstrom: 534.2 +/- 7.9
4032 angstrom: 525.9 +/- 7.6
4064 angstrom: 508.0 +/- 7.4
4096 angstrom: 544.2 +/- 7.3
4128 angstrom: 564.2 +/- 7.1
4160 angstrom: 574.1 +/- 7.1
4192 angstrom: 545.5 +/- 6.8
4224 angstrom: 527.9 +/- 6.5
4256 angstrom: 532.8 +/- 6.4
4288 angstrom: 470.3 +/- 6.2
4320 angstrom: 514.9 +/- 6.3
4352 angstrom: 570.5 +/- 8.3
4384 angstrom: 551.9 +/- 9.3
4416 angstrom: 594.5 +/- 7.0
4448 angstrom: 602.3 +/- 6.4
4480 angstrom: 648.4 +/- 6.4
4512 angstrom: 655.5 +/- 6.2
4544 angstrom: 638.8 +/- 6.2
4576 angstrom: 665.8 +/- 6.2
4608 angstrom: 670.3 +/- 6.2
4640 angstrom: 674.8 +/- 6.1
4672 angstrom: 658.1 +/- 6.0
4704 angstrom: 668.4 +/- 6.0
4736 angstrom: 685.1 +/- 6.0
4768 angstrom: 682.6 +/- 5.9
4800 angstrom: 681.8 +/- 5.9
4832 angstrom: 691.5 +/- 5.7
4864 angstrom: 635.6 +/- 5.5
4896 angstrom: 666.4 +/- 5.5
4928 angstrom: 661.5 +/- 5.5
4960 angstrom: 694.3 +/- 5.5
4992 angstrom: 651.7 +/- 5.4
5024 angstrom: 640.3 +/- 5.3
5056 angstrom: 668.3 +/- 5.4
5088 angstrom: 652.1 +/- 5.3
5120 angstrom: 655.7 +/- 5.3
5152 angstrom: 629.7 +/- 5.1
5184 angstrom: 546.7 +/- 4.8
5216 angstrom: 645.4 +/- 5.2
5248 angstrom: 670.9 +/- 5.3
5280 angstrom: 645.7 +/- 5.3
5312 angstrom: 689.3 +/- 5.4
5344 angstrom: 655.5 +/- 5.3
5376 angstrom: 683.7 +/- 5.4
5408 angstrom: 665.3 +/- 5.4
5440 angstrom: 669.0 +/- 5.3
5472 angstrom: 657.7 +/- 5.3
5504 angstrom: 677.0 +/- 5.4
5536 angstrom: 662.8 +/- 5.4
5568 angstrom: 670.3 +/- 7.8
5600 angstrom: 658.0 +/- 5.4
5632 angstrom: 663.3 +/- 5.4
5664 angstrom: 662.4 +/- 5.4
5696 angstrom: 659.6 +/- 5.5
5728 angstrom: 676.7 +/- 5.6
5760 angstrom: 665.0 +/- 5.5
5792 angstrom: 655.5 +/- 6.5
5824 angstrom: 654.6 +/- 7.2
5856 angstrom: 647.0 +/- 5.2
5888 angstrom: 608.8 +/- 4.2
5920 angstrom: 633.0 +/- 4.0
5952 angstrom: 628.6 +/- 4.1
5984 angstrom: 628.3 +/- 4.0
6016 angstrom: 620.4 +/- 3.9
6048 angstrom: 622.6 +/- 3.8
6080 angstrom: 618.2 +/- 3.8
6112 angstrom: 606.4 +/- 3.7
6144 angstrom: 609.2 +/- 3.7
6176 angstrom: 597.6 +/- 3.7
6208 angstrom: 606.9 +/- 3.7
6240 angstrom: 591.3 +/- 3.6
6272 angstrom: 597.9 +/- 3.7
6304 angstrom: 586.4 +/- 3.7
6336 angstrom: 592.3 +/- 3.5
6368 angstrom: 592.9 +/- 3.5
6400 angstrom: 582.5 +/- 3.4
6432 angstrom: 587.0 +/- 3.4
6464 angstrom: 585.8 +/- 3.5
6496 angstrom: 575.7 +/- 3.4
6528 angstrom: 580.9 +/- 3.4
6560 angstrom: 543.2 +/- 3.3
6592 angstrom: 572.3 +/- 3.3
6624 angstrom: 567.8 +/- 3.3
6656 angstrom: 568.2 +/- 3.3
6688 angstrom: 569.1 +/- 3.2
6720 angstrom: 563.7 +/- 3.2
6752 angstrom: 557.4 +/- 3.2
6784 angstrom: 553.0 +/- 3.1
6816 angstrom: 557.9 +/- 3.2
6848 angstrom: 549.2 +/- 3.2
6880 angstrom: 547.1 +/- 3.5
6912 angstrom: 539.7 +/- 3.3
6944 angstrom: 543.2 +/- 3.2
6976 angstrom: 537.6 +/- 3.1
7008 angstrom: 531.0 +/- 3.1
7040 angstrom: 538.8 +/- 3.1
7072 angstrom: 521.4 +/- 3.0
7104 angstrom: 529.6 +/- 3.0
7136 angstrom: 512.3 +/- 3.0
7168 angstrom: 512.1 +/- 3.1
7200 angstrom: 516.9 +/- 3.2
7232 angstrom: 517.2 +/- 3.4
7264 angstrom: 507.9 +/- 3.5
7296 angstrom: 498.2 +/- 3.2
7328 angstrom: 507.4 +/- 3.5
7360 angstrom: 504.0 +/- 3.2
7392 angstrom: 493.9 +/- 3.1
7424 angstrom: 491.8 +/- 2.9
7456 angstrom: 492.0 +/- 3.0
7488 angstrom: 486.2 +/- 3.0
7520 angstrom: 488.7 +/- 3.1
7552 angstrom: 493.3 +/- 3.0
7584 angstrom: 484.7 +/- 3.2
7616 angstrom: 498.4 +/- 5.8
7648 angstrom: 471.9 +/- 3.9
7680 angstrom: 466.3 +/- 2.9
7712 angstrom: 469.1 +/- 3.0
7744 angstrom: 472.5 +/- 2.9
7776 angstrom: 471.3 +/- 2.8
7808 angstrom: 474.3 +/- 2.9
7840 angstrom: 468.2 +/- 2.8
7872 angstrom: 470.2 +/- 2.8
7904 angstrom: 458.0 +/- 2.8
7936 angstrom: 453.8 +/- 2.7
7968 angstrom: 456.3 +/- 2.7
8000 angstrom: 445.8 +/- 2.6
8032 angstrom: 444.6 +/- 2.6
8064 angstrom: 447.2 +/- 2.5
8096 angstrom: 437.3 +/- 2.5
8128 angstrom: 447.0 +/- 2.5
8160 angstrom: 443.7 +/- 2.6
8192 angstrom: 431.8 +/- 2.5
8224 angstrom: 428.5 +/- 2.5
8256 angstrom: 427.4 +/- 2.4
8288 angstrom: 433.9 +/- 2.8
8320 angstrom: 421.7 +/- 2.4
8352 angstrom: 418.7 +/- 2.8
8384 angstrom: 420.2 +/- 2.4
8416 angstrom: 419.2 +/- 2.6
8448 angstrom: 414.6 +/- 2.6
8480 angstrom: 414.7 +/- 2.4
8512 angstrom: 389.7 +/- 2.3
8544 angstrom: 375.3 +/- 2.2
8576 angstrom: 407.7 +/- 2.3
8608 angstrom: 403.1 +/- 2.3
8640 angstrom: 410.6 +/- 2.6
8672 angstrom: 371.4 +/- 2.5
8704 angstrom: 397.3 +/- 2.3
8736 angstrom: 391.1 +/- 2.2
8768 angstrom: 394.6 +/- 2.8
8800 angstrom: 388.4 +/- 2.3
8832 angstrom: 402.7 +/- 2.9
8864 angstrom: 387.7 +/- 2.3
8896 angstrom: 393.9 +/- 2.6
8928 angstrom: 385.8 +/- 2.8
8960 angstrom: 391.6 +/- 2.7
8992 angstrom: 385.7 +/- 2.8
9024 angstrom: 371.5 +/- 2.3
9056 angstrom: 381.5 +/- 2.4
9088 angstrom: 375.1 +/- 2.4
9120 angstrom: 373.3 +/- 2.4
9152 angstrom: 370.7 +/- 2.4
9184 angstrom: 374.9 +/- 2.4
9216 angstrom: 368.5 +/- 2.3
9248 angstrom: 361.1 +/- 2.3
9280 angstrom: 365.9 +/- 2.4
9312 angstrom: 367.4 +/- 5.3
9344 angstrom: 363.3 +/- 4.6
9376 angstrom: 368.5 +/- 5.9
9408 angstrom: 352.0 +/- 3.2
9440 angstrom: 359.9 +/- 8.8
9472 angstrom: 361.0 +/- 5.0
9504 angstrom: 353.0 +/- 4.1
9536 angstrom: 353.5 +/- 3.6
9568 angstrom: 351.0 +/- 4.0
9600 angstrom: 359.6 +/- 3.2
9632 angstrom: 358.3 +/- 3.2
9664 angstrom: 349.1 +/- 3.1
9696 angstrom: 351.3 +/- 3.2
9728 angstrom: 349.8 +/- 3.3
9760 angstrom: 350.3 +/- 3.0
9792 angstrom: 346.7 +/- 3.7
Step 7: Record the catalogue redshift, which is 0.000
